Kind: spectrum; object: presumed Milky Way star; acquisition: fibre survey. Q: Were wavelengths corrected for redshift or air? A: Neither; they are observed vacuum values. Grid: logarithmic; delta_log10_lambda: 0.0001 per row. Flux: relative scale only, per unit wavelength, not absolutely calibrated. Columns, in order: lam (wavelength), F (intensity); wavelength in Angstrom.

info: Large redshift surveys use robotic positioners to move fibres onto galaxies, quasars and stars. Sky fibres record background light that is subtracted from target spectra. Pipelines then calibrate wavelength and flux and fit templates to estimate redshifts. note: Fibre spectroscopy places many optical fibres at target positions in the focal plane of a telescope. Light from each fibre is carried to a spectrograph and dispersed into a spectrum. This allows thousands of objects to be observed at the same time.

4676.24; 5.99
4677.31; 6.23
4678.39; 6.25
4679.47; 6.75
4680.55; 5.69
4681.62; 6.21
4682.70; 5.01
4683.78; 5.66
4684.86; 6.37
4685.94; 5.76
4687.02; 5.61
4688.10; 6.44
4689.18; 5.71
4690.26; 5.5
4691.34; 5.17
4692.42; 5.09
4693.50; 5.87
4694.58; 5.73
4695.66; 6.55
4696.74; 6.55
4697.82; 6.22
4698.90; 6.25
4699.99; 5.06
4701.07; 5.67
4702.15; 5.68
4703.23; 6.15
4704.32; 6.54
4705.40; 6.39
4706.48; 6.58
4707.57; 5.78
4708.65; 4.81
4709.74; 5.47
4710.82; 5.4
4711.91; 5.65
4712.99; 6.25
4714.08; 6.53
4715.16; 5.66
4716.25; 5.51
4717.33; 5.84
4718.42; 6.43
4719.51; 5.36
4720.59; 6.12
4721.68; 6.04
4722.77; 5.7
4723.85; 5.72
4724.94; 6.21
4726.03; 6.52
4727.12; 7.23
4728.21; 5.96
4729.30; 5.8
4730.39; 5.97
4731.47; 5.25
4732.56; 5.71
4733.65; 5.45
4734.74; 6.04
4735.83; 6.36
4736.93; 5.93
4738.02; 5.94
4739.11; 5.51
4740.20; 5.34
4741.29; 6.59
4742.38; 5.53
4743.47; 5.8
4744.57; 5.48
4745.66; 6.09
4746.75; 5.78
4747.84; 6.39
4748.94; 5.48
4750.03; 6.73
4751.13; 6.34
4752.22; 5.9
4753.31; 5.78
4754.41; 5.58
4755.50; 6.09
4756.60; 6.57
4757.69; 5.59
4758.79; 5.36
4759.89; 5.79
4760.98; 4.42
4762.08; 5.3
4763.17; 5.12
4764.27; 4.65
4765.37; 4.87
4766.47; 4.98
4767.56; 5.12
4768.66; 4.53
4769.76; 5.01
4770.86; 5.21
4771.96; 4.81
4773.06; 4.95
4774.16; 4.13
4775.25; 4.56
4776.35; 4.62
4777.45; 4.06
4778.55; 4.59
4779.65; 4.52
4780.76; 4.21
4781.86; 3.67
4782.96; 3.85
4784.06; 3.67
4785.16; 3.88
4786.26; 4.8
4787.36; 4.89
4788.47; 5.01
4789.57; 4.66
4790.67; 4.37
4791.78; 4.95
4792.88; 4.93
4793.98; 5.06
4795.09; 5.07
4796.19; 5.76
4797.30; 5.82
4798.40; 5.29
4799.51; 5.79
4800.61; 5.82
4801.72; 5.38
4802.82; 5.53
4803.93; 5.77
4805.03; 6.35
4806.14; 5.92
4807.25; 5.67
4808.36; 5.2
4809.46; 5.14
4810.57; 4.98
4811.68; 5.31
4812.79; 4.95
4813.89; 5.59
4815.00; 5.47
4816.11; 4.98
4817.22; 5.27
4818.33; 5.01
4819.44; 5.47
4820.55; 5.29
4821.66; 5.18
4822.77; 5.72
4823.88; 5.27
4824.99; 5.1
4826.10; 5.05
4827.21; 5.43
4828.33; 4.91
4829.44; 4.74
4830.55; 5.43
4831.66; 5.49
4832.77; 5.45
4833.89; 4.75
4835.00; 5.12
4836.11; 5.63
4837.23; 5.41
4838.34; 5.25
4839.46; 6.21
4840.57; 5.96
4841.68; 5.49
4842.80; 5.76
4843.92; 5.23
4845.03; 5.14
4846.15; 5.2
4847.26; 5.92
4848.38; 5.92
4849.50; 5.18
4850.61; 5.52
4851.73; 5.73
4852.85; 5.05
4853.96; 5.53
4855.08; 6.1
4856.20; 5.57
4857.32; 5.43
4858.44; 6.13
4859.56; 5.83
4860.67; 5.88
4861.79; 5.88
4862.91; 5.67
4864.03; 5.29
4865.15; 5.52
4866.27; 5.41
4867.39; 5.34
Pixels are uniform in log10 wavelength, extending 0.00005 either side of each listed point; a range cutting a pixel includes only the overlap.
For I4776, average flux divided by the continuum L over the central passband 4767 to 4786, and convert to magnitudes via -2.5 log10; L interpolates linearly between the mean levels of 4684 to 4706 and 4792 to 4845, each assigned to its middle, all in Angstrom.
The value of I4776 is 0.25 mag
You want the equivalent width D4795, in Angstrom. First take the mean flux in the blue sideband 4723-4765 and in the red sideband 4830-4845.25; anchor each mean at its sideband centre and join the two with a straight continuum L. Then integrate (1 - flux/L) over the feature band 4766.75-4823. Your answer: 6.06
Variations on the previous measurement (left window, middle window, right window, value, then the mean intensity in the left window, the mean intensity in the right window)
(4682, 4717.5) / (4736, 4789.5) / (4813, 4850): 4.0 Angstrom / 5.83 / 5.36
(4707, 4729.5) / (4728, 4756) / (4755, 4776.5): -2.0 Angstrom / 5.91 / 5.09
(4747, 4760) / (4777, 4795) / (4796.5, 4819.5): 3.8 Angstrom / 5.97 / 5.46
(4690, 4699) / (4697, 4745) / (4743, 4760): 0.0 Angstrom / 5.88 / 5.92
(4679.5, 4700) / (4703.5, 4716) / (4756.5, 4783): -0.7 Angstrom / 5.86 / 4.81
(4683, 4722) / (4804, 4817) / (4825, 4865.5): 0.4 Angstrom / 5.87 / 5.49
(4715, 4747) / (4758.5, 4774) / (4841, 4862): 2.2 Angstrom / 5.9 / 5.6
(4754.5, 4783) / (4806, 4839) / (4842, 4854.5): 0.1 Angstrom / 4.9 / 5.47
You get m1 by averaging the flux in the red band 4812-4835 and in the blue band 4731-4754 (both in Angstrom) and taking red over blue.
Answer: 0.9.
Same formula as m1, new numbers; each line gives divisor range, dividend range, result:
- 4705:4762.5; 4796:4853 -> 0.92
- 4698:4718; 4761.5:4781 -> 0.81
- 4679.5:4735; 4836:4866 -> 0.95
